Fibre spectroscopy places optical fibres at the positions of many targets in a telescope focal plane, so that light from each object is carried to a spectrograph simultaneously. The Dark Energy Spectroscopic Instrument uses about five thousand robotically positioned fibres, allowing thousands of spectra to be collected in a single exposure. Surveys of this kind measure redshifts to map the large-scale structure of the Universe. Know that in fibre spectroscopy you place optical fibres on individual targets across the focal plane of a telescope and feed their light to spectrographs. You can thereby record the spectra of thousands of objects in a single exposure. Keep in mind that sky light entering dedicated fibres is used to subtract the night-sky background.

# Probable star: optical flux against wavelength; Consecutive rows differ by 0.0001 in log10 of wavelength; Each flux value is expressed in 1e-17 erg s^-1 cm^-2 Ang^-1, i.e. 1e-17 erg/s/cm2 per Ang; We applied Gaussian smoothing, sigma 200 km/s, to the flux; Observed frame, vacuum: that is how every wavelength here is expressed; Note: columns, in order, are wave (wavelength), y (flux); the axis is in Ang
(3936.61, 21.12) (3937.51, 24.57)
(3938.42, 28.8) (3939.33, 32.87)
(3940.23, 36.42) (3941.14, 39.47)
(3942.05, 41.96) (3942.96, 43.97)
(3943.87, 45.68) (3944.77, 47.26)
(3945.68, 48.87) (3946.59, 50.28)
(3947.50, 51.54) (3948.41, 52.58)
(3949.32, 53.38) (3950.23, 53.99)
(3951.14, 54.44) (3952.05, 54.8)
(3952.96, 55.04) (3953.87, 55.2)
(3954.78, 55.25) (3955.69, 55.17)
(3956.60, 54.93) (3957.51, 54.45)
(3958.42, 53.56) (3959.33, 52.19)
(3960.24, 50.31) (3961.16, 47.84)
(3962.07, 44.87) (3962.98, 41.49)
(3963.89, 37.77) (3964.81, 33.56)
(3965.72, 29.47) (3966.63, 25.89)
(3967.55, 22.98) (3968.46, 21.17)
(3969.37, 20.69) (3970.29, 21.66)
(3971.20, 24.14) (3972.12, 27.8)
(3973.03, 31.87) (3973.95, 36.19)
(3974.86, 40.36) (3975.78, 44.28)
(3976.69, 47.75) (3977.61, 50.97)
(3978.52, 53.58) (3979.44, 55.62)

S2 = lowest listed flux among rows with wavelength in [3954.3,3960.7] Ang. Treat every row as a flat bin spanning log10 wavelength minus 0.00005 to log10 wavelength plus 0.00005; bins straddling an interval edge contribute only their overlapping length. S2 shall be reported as 50.31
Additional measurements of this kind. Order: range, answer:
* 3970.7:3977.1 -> 24.14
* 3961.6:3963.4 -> 41.49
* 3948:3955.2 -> 52.58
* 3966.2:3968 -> 22.98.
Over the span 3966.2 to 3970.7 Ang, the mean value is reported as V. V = 22.4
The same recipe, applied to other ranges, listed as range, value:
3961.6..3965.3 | 39.4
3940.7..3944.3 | 42.7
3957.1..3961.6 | 51.6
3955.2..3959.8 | 54.1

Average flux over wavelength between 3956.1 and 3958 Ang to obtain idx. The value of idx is 54.8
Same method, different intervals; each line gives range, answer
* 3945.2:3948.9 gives 50.7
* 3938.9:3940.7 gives 34.8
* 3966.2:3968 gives 24.3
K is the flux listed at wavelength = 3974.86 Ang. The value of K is 40.36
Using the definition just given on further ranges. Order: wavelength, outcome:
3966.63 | 25.89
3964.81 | 33.56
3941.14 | 39.47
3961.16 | 47.84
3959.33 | 52.19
